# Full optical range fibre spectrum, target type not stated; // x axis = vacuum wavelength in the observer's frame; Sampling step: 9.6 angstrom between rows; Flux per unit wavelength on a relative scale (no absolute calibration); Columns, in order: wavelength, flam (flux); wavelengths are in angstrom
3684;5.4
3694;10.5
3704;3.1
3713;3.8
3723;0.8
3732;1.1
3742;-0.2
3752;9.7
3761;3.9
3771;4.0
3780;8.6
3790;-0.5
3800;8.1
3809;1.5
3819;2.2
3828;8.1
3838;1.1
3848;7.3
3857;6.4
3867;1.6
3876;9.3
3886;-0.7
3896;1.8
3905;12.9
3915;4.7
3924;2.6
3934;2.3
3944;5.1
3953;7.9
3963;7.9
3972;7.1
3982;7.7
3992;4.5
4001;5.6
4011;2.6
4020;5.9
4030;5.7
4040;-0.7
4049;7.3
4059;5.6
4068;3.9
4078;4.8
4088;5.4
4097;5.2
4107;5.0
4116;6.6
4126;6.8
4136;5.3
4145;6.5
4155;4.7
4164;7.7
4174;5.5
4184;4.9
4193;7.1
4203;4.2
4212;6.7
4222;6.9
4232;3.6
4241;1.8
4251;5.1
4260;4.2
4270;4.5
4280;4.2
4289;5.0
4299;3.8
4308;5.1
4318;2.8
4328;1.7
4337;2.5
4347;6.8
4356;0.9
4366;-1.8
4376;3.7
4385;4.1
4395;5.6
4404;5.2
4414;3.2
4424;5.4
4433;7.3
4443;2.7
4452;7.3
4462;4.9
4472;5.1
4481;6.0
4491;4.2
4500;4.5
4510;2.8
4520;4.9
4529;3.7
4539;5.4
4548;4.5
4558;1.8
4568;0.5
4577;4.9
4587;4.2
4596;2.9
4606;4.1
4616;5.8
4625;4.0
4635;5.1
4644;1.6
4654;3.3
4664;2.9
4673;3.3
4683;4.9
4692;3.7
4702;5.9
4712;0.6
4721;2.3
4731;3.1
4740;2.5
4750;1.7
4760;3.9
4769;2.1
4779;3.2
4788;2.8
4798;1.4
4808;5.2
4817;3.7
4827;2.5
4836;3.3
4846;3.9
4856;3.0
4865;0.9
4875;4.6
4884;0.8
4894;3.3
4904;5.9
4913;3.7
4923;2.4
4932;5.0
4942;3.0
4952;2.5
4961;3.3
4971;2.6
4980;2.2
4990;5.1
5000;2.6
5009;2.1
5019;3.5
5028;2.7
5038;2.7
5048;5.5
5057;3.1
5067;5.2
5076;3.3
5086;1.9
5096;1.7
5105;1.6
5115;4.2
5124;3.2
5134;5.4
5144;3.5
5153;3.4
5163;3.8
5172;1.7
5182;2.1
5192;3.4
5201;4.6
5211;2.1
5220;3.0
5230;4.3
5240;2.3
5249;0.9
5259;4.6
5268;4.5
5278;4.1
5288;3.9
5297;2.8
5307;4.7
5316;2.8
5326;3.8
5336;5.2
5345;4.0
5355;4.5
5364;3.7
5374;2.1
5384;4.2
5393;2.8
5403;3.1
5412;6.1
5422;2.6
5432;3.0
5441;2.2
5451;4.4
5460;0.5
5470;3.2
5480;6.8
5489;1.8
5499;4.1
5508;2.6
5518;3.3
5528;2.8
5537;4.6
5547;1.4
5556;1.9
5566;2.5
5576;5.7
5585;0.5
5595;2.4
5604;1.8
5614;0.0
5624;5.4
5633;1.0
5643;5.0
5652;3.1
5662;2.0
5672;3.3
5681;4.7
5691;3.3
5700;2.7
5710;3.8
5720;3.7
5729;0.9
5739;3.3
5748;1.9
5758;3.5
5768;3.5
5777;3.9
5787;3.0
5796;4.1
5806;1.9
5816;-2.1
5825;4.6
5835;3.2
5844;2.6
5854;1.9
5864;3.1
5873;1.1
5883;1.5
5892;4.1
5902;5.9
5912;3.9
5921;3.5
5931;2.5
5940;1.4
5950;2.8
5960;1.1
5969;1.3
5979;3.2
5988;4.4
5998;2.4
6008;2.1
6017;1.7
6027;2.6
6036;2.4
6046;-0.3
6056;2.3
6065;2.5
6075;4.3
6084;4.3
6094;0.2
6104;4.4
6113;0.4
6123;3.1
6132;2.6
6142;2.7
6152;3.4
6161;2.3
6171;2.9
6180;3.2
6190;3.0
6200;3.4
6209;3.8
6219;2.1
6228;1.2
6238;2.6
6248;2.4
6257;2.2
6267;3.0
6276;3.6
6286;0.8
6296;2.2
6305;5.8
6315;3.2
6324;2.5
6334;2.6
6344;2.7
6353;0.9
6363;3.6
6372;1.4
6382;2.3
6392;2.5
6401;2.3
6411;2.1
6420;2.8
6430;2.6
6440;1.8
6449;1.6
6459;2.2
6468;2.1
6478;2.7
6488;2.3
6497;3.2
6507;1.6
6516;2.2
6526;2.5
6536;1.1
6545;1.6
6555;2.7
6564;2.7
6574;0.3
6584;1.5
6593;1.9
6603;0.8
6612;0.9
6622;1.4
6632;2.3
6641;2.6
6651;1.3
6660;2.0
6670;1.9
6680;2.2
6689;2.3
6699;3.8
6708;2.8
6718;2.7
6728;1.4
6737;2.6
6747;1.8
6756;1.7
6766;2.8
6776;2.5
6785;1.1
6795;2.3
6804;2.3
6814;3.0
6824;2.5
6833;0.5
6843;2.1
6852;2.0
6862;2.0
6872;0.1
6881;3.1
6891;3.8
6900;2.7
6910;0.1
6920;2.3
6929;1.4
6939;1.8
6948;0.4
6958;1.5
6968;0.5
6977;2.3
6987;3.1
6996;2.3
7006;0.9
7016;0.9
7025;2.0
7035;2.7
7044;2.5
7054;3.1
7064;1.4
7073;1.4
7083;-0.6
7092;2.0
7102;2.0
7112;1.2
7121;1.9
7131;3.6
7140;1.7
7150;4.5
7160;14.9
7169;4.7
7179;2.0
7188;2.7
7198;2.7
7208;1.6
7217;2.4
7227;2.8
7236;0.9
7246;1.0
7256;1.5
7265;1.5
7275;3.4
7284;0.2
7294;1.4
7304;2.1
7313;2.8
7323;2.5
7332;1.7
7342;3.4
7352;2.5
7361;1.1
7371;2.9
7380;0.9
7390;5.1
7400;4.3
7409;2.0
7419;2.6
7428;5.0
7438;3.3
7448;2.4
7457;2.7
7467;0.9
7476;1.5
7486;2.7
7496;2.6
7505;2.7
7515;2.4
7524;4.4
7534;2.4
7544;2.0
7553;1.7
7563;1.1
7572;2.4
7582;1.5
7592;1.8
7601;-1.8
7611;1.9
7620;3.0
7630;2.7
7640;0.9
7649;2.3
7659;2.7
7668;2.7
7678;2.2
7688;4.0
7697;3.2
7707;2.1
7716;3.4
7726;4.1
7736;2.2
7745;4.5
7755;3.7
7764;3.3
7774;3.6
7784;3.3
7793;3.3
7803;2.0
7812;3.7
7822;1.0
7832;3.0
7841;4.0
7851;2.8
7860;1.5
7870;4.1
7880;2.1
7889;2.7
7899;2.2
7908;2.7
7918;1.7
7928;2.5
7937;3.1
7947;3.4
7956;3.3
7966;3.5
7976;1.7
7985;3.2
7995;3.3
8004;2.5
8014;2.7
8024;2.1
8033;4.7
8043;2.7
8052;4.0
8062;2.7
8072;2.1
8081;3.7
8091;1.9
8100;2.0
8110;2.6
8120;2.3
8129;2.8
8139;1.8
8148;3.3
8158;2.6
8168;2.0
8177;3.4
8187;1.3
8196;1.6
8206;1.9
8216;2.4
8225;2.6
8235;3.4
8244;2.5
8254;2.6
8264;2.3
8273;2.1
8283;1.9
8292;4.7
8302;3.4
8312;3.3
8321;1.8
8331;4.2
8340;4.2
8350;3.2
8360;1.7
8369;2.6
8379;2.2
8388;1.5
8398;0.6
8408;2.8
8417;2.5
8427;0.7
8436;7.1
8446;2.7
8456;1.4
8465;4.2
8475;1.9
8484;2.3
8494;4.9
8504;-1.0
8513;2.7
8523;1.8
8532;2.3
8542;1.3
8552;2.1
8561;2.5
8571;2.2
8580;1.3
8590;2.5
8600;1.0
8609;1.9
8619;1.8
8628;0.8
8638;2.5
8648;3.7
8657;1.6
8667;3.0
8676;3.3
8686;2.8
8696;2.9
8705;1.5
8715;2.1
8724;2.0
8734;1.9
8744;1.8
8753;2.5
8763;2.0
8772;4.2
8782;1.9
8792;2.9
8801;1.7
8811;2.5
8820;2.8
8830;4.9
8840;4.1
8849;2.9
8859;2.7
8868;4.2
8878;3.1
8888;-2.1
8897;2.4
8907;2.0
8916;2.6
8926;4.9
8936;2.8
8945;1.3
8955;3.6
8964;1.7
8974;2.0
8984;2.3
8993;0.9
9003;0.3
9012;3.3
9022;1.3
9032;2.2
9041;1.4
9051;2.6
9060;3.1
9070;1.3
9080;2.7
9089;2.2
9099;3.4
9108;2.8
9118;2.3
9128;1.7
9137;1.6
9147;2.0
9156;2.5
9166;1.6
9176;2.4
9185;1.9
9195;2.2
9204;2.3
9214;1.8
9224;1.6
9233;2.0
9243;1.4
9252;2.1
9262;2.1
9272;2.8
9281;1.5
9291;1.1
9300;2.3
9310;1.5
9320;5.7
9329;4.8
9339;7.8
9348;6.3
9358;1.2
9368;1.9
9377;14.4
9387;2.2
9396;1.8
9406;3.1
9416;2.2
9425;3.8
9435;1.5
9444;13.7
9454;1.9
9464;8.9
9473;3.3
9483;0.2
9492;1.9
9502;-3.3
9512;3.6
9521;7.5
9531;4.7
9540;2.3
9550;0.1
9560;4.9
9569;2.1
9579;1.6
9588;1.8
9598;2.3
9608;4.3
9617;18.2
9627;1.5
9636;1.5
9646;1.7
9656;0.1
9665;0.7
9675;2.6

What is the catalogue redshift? 0.920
